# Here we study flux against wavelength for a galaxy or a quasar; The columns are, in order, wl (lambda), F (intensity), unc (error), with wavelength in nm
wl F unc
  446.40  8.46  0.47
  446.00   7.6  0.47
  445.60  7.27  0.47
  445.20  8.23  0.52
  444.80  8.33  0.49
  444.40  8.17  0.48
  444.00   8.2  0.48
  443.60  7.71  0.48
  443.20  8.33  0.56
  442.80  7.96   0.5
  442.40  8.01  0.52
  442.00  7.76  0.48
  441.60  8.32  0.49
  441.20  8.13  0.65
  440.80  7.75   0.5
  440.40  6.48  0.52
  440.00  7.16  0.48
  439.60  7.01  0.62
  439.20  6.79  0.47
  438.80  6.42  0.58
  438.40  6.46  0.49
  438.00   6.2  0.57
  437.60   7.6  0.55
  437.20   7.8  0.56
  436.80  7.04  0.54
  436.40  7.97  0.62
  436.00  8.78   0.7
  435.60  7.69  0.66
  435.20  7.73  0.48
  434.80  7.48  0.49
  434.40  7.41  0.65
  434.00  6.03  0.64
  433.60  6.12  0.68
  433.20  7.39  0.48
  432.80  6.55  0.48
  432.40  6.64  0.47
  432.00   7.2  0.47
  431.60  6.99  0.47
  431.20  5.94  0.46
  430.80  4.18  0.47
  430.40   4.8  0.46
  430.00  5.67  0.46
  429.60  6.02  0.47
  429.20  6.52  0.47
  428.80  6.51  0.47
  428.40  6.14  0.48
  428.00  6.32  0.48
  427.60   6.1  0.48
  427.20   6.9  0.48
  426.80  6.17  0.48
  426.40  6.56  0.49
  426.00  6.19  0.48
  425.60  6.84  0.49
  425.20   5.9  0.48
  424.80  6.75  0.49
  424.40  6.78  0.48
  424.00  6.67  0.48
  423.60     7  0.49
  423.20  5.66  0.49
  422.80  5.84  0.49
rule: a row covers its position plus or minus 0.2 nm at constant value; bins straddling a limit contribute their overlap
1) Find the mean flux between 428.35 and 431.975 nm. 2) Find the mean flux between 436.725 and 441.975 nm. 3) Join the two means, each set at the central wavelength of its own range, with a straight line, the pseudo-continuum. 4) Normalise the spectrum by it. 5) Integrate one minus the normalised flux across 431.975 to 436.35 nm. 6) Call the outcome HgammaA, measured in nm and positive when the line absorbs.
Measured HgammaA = -0.49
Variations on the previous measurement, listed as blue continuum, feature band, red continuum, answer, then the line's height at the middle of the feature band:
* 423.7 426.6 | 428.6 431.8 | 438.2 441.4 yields 0.42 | 6.71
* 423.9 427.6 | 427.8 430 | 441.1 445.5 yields 0.18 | 6.79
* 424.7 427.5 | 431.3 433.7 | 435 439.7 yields 0.04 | 6.93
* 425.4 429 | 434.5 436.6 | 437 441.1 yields -0.33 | 6.82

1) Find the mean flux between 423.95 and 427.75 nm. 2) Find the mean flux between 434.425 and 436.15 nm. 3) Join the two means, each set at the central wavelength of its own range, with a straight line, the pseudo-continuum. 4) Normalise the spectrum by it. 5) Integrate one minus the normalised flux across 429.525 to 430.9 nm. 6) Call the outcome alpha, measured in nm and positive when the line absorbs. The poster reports 0.38 nm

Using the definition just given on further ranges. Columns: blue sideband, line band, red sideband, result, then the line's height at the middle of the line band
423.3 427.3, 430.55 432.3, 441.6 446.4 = 0.24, 7.02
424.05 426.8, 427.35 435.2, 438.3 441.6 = 0.46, 6.74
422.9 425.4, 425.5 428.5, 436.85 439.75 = 0.06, 6.53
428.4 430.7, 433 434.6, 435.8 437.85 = 0.06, 6.99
